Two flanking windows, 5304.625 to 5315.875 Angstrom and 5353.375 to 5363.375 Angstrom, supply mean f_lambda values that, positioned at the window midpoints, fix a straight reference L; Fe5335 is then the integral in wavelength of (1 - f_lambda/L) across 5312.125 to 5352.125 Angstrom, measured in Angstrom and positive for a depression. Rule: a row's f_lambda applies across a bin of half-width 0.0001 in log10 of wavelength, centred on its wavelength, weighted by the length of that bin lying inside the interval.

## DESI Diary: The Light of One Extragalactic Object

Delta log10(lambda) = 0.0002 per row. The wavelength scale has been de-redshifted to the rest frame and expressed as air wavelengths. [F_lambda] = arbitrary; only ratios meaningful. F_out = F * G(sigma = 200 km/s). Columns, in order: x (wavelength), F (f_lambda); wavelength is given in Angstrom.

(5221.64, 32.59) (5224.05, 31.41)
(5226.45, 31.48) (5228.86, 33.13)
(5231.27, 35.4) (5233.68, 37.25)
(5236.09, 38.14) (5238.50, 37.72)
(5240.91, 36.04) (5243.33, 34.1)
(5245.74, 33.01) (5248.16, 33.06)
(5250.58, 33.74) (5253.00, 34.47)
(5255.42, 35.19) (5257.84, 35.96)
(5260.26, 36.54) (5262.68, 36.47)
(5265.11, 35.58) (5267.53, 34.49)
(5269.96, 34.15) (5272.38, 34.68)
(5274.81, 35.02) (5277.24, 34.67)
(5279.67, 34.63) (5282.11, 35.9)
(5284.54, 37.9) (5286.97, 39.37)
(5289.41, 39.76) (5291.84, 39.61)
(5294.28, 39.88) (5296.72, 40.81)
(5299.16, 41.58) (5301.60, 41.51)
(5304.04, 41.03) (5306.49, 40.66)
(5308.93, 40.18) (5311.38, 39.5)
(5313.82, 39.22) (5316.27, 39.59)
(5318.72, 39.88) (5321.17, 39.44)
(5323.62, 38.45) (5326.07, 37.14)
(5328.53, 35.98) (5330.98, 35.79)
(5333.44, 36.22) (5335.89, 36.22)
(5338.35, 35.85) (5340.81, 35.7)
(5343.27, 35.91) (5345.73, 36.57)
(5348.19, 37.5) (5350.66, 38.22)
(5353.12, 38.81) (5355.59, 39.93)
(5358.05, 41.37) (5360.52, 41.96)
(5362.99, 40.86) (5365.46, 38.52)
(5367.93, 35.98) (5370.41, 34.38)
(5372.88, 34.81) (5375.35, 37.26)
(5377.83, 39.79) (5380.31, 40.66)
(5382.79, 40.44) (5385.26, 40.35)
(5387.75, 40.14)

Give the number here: 2.92 Angstrom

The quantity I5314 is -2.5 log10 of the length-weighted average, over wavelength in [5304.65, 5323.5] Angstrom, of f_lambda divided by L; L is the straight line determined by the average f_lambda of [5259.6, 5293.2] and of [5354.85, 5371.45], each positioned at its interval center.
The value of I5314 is -0.06 mag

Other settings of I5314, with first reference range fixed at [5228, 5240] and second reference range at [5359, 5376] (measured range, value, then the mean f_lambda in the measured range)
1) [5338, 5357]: 0.00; 37.4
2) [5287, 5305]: -0.10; 40.5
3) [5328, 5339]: 0.04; 36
